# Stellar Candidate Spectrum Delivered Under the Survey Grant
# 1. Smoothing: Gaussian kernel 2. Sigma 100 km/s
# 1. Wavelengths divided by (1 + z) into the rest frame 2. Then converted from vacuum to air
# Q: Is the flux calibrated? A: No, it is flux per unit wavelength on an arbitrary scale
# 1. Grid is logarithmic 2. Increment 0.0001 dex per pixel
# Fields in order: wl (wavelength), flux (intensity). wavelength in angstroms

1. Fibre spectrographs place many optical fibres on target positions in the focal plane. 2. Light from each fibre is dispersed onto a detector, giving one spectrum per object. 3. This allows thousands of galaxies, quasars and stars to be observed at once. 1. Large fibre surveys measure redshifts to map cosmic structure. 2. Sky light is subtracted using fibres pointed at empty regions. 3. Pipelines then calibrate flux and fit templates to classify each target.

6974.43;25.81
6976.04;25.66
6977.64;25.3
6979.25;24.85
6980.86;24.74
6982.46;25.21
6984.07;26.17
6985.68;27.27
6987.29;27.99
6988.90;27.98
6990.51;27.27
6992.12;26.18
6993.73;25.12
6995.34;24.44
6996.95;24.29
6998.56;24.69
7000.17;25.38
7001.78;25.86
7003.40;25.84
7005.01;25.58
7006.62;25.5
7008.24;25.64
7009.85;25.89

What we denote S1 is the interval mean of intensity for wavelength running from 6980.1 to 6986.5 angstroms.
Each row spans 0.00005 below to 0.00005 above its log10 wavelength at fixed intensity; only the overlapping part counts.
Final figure 25.9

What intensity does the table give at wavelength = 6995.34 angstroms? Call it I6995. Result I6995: 24.44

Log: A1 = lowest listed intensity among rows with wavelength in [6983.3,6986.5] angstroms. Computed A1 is 26.17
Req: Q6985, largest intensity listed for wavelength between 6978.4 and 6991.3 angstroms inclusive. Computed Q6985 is 27.99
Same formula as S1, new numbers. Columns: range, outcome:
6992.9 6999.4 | 24.7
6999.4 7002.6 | 25.6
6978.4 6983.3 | 24.9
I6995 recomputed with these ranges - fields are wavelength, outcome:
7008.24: 25.64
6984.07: 26.17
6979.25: 24.85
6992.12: 26.18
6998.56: 24.69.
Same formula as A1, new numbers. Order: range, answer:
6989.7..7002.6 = 24.29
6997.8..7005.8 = 24.69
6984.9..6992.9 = 26.18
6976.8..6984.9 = 24.74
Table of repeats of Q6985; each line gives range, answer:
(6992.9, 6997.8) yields 25.12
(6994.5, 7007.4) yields 25.86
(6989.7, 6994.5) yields 27.27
